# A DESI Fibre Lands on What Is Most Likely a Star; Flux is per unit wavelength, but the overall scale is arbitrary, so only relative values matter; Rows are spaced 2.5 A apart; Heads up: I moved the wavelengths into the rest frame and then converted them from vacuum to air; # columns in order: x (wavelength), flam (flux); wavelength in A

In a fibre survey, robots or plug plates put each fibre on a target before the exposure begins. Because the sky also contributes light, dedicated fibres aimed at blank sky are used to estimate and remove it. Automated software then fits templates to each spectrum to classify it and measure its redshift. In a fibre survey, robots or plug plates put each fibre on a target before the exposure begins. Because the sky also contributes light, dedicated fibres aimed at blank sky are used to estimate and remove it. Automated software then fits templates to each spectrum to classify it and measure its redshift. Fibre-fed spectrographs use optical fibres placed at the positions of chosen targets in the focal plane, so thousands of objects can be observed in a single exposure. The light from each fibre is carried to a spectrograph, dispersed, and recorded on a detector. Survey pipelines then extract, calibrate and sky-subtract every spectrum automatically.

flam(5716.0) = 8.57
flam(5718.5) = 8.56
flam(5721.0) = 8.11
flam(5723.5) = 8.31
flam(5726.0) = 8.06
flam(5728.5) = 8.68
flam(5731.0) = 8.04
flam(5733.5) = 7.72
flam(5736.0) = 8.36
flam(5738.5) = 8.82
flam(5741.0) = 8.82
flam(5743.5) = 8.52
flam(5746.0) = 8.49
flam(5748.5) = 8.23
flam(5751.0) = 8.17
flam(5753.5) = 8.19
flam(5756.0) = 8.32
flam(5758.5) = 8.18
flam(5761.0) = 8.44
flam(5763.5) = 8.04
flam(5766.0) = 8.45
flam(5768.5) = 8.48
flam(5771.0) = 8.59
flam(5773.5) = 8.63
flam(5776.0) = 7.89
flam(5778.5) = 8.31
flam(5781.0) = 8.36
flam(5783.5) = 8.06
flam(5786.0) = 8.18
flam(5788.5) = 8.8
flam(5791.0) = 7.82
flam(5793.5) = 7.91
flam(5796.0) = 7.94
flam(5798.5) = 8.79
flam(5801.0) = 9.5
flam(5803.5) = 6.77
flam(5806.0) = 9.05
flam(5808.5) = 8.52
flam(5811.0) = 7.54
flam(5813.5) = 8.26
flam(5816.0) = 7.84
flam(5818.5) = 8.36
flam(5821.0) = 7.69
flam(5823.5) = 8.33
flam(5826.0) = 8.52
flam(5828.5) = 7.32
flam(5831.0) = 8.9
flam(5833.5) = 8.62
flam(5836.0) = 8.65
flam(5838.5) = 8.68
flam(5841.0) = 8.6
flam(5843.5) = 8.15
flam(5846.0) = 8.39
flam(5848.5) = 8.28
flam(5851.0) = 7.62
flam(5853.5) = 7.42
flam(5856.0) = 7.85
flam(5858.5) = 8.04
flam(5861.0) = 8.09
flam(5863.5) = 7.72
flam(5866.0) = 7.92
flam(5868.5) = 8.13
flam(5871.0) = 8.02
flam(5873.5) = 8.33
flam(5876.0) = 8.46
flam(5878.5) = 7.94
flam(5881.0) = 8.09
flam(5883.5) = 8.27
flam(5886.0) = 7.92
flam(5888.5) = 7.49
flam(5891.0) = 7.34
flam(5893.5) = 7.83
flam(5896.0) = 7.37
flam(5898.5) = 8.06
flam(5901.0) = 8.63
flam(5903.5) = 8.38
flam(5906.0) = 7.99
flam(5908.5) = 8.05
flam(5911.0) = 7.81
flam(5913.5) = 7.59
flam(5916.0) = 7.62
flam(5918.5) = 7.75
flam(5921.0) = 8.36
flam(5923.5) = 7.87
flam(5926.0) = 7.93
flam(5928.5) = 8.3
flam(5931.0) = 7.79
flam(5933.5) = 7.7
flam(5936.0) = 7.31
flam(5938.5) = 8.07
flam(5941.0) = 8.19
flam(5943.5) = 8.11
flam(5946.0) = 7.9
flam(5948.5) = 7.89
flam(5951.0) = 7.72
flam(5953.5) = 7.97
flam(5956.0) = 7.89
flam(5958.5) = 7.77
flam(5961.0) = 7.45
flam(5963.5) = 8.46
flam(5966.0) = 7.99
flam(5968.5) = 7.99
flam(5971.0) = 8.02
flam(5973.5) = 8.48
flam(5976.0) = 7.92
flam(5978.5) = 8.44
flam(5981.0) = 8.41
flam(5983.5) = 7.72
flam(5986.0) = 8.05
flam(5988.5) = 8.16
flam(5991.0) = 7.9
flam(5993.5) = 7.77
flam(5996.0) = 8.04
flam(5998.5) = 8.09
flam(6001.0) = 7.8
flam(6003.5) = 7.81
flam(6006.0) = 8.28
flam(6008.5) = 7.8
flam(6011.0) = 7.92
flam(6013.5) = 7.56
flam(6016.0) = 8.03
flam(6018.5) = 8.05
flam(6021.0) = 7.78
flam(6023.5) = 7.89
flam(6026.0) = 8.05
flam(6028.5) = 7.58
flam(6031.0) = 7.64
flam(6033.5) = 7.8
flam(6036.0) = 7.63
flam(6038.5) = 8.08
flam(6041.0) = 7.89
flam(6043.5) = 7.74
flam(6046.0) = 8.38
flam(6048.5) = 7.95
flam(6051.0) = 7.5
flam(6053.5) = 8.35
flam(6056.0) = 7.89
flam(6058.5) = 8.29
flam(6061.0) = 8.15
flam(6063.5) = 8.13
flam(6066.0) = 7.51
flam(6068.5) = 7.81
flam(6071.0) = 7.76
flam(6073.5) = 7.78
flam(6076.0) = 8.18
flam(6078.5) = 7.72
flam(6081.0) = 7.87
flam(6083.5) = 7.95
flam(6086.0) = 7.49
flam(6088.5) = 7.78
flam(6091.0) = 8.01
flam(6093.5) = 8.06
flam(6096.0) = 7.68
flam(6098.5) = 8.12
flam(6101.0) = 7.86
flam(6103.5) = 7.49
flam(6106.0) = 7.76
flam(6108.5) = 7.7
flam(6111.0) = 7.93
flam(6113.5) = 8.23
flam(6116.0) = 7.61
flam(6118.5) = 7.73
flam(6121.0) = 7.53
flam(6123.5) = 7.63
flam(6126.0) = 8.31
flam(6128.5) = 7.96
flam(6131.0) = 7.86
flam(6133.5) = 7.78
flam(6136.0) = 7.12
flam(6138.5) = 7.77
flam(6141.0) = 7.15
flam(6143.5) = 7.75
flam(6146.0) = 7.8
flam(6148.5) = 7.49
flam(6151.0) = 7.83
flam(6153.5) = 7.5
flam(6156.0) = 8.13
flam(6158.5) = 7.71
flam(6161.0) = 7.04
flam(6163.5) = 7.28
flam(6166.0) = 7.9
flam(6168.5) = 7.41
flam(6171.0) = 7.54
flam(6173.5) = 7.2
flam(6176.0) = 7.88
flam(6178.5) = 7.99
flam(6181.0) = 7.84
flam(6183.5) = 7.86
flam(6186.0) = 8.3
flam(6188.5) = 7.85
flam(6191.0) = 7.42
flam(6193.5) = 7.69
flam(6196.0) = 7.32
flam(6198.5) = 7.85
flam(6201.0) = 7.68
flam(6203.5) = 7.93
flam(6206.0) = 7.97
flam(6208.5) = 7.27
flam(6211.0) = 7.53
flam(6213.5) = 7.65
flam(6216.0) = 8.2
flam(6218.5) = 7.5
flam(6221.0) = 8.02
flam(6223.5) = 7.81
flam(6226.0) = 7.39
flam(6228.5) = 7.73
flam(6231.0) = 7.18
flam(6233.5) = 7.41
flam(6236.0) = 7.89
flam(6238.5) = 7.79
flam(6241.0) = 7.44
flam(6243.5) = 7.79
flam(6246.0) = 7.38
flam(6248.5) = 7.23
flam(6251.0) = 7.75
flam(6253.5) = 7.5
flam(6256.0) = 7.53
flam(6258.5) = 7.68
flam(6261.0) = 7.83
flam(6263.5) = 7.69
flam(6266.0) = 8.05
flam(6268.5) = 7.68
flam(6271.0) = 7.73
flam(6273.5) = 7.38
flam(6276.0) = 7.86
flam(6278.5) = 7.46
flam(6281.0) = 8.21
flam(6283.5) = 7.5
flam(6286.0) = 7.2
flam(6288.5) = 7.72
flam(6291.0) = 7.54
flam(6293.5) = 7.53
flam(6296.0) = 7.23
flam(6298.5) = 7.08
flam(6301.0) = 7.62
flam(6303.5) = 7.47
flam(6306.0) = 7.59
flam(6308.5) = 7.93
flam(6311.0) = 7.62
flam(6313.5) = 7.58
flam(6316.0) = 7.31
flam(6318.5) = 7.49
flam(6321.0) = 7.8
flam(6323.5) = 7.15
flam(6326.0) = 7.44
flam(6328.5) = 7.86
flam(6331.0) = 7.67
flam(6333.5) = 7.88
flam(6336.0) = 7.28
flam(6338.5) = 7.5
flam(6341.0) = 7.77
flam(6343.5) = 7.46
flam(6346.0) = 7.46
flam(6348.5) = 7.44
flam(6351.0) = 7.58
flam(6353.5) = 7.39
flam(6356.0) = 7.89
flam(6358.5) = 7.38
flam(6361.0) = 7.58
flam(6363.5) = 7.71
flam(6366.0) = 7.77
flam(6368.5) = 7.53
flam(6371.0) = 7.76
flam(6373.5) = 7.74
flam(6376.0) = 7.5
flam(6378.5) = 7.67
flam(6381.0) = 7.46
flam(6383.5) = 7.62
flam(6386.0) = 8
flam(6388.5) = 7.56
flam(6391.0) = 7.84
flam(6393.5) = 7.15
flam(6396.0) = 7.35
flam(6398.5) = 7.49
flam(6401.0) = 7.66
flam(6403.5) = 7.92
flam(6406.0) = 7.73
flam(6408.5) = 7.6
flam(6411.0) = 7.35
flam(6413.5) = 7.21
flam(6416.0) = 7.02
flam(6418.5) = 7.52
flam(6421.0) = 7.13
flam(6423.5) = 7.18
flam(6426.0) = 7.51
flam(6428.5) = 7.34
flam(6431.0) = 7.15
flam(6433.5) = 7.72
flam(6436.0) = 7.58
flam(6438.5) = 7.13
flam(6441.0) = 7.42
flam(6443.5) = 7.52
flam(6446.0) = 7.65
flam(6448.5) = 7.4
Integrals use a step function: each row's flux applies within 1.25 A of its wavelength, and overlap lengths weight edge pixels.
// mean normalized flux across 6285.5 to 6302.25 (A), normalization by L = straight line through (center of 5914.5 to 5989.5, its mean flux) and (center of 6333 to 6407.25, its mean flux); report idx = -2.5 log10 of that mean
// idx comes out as 0.03 mag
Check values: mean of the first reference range 7.97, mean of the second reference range 7.6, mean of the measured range 7.43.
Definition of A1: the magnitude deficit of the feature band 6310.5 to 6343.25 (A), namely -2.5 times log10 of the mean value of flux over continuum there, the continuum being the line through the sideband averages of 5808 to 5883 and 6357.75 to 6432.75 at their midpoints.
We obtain 0.005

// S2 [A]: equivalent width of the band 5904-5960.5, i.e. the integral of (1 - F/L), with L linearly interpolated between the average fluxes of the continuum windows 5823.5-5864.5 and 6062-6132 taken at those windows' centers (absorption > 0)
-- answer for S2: 1.2 A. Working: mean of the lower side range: 8.19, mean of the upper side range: 7.84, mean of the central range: 7.89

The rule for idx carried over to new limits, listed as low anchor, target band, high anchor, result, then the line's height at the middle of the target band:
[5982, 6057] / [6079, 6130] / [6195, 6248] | -0.005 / 7.8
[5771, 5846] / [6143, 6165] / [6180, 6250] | 0.022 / 7.77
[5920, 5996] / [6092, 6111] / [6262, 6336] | 0.000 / 7.82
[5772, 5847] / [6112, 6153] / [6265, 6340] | 0.014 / 7.82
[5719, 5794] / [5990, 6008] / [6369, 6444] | 0.007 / 8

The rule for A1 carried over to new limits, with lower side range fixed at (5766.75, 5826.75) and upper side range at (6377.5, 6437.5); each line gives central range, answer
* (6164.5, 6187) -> 0.003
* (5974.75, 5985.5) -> -0.012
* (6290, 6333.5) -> 0.011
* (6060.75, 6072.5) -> 0.010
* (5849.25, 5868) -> 0.047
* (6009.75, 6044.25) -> 0.018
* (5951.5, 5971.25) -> 0.016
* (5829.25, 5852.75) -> -0.024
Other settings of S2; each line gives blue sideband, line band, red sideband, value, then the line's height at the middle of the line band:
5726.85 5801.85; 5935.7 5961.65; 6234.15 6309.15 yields 0.7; 8.08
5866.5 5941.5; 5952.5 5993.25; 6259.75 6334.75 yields -0.7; 7.89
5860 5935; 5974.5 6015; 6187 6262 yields -0.6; 7.86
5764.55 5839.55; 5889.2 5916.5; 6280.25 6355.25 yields 0.9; 8.14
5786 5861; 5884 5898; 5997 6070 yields 0.8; 8.11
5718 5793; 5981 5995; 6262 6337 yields 0.1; 8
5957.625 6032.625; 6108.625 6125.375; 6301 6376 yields 0.1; 7.83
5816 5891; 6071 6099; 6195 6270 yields -0.1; 7.83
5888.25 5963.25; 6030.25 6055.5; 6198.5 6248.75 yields -0.3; 7.79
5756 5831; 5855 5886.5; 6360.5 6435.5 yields 0.3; 8.15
